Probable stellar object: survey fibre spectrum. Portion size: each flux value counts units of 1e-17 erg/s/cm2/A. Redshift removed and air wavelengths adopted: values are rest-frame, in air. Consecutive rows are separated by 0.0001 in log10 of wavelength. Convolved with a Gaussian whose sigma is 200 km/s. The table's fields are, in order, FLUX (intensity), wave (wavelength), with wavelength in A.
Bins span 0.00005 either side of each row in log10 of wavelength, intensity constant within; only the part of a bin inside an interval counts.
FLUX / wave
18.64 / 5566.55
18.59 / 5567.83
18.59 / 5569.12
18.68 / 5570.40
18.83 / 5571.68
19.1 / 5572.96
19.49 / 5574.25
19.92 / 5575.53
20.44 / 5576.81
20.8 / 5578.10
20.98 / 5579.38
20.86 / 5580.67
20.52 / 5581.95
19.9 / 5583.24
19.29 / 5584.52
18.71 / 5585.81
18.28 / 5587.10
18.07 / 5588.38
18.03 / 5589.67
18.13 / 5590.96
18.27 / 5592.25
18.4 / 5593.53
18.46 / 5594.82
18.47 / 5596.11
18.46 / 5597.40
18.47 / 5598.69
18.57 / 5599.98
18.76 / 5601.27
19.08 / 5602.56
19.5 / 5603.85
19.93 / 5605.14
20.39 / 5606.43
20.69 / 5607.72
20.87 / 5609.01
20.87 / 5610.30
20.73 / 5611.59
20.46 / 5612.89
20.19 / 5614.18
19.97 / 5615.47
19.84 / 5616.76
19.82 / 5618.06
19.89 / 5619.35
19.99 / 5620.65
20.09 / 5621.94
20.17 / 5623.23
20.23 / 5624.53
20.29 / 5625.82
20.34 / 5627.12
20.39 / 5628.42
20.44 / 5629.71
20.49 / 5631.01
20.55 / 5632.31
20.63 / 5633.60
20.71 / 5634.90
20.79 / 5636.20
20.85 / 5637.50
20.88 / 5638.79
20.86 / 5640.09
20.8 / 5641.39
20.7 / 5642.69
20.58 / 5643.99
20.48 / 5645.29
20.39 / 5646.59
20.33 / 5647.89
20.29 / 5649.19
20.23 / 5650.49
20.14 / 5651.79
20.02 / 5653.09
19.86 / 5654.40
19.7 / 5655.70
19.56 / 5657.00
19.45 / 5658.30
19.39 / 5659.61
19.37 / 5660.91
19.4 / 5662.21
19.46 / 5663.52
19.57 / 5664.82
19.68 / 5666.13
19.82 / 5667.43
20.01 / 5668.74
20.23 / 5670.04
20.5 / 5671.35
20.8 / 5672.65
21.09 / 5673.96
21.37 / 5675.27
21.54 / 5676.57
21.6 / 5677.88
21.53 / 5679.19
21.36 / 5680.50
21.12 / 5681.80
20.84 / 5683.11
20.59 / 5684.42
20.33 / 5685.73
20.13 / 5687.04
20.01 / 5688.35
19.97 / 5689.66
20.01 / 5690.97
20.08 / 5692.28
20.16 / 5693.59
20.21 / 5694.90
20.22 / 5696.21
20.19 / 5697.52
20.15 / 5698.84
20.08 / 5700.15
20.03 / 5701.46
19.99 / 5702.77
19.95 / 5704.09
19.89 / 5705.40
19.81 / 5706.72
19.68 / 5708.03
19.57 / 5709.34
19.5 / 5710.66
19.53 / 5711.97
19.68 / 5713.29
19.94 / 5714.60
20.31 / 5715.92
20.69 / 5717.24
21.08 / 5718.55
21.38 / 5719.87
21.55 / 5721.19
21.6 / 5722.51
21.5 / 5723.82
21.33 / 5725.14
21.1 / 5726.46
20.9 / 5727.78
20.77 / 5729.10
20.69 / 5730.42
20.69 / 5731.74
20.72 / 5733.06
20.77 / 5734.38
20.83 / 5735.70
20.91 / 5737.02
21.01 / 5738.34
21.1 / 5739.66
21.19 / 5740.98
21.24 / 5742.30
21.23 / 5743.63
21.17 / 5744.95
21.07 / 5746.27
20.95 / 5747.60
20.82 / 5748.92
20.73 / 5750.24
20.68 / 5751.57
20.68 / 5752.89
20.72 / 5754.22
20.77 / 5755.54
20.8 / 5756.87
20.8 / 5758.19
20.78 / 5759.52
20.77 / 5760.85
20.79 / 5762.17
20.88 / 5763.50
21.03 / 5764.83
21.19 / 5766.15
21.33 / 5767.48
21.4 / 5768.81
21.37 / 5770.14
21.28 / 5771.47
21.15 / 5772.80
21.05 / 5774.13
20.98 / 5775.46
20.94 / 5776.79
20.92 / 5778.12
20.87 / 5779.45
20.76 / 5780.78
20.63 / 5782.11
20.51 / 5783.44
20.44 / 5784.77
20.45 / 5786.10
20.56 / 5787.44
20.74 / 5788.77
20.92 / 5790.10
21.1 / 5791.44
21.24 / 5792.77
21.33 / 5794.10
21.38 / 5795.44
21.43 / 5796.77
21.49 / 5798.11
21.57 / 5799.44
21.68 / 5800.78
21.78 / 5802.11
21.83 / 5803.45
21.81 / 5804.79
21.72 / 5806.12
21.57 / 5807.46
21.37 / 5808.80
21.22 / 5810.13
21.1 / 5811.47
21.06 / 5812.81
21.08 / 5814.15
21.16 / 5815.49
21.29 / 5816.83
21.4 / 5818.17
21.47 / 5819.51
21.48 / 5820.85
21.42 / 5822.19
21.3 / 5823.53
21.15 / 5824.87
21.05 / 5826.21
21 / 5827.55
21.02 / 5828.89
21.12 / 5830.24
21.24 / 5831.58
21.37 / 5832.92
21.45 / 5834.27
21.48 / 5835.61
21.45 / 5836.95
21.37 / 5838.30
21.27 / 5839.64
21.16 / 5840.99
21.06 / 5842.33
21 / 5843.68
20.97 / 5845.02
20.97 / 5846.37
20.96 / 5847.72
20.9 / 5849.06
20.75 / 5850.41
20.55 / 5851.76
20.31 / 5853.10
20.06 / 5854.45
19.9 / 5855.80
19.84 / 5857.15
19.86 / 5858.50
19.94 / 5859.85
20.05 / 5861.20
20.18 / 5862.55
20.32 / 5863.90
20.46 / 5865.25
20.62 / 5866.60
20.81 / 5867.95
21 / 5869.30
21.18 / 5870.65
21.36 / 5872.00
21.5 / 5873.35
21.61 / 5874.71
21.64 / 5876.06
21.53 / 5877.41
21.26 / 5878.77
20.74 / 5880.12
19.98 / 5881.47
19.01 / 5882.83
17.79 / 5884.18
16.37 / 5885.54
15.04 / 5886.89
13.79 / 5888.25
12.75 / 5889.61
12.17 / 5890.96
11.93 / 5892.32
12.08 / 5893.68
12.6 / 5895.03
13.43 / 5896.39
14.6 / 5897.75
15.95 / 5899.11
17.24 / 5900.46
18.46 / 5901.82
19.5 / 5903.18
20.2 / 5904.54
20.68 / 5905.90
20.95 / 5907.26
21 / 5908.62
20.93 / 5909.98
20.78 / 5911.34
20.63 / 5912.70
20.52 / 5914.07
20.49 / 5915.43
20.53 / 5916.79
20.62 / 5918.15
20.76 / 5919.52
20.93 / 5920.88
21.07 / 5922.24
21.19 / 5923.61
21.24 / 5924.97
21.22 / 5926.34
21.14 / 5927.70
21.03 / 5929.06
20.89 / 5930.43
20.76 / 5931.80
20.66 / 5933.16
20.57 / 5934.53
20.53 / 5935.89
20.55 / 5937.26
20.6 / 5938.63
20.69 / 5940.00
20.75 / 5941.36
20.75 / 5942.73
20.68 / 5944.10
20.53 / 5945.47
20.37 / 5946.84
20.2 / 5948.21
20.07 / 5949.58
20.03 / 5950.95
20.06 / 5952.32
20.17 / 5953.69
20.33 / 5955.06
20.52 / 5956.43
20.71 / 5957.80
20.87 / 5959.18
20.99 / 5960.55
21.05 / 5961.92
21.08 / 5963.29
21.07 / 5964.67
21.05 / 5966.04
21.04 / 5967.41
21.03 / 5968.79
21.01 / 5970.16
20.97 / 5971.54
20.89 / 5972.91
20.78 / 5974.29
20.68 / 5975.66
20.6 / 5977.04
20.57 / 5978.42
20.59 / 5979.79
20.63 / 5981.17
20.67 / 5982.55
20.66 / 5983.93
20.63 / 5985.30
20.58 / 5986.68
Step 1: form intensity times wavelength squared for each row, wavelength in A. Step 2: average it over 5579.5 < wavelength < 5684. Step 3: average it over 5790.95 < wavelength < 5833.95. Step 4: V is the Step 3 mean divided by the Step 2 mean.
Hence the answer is 1.1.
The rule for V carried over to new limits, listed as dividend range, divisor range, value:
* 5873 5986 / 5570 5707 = 1.09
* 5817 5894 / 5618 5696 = 1.05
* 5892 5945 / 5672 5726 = 1.03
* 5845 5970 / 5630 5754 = 1.04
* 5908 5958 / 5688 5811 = 1.06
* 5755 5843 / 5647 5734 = 1.08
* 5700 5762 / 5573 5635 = 1.10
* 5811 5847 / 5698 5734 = 1.08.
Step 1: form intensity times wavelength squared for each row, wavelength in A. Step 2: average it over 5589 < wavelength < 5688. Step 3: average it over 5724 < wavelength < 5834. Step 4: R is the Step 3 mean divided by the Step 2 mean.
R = 1.10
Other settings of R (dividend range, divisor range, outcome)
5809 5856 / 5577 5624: 1.17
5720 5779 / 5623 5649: 1.06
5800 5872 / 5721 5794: 1.03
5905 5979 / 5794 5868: 1.02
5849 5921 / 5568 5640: 1.06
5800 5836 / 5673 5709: 1.09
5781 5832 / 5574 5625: 1.16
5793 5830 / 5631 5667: 1.12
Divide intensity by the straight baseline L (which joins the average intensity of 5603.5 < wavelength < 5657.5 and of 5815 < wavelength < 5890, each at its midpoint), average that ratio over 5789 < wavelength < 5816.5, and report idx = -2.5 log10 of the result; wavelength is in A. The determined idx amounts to -0.05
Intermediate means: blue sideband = 20.3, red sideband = 20.4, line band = 21.4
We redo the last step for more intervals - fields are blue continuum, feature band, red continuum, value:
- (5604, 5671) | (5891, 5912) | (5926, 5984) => 0.197 mag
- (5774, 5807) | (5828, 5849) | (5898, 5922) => -0.027 mag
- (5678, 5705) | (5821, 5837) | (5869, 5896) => -0.155 mag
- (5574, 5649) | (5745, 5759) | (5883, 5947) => -0.074 mag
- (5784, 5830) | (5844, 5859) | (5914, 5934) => 0.033 mag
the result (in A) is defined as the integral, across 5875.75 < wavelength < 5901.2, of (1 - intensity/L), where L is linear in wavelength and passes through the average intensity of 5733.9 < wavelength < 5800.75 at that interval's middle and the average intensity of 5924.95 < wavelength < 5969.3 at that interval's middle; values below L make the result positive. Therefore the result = 5.6 A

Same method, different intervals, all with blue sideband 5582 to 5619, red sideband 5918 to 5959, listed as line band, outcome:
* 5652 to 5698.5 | -1.5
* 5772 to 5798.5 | -1.2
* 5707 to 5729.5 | -0.9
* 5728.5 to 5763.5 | -1.7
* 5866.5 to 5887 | 0.2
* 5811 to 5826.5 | -0.8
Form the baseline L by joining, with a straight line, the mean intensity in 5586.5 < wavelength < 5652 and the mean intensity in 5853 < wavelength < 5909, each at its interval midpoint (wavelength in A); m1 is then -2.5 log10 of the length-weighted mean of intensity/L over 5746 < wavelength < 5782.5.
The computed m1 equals -0.10 mag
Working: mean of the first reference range 19.9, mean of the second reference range 18.5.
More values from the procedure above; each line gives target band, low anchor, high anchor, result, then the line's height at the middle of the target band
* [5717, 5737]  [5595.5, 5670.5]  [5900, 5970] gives -0.04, 20.2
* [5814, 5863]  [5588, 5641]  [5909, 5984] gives -0.03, 20.4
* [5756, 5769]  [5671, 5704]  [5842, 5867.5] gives -0.02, 20.5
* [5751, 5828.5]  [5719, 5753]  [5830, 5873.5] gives -0.01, 20.9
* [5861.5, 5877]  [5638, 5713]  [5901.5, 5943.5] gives -0.02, 20.6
